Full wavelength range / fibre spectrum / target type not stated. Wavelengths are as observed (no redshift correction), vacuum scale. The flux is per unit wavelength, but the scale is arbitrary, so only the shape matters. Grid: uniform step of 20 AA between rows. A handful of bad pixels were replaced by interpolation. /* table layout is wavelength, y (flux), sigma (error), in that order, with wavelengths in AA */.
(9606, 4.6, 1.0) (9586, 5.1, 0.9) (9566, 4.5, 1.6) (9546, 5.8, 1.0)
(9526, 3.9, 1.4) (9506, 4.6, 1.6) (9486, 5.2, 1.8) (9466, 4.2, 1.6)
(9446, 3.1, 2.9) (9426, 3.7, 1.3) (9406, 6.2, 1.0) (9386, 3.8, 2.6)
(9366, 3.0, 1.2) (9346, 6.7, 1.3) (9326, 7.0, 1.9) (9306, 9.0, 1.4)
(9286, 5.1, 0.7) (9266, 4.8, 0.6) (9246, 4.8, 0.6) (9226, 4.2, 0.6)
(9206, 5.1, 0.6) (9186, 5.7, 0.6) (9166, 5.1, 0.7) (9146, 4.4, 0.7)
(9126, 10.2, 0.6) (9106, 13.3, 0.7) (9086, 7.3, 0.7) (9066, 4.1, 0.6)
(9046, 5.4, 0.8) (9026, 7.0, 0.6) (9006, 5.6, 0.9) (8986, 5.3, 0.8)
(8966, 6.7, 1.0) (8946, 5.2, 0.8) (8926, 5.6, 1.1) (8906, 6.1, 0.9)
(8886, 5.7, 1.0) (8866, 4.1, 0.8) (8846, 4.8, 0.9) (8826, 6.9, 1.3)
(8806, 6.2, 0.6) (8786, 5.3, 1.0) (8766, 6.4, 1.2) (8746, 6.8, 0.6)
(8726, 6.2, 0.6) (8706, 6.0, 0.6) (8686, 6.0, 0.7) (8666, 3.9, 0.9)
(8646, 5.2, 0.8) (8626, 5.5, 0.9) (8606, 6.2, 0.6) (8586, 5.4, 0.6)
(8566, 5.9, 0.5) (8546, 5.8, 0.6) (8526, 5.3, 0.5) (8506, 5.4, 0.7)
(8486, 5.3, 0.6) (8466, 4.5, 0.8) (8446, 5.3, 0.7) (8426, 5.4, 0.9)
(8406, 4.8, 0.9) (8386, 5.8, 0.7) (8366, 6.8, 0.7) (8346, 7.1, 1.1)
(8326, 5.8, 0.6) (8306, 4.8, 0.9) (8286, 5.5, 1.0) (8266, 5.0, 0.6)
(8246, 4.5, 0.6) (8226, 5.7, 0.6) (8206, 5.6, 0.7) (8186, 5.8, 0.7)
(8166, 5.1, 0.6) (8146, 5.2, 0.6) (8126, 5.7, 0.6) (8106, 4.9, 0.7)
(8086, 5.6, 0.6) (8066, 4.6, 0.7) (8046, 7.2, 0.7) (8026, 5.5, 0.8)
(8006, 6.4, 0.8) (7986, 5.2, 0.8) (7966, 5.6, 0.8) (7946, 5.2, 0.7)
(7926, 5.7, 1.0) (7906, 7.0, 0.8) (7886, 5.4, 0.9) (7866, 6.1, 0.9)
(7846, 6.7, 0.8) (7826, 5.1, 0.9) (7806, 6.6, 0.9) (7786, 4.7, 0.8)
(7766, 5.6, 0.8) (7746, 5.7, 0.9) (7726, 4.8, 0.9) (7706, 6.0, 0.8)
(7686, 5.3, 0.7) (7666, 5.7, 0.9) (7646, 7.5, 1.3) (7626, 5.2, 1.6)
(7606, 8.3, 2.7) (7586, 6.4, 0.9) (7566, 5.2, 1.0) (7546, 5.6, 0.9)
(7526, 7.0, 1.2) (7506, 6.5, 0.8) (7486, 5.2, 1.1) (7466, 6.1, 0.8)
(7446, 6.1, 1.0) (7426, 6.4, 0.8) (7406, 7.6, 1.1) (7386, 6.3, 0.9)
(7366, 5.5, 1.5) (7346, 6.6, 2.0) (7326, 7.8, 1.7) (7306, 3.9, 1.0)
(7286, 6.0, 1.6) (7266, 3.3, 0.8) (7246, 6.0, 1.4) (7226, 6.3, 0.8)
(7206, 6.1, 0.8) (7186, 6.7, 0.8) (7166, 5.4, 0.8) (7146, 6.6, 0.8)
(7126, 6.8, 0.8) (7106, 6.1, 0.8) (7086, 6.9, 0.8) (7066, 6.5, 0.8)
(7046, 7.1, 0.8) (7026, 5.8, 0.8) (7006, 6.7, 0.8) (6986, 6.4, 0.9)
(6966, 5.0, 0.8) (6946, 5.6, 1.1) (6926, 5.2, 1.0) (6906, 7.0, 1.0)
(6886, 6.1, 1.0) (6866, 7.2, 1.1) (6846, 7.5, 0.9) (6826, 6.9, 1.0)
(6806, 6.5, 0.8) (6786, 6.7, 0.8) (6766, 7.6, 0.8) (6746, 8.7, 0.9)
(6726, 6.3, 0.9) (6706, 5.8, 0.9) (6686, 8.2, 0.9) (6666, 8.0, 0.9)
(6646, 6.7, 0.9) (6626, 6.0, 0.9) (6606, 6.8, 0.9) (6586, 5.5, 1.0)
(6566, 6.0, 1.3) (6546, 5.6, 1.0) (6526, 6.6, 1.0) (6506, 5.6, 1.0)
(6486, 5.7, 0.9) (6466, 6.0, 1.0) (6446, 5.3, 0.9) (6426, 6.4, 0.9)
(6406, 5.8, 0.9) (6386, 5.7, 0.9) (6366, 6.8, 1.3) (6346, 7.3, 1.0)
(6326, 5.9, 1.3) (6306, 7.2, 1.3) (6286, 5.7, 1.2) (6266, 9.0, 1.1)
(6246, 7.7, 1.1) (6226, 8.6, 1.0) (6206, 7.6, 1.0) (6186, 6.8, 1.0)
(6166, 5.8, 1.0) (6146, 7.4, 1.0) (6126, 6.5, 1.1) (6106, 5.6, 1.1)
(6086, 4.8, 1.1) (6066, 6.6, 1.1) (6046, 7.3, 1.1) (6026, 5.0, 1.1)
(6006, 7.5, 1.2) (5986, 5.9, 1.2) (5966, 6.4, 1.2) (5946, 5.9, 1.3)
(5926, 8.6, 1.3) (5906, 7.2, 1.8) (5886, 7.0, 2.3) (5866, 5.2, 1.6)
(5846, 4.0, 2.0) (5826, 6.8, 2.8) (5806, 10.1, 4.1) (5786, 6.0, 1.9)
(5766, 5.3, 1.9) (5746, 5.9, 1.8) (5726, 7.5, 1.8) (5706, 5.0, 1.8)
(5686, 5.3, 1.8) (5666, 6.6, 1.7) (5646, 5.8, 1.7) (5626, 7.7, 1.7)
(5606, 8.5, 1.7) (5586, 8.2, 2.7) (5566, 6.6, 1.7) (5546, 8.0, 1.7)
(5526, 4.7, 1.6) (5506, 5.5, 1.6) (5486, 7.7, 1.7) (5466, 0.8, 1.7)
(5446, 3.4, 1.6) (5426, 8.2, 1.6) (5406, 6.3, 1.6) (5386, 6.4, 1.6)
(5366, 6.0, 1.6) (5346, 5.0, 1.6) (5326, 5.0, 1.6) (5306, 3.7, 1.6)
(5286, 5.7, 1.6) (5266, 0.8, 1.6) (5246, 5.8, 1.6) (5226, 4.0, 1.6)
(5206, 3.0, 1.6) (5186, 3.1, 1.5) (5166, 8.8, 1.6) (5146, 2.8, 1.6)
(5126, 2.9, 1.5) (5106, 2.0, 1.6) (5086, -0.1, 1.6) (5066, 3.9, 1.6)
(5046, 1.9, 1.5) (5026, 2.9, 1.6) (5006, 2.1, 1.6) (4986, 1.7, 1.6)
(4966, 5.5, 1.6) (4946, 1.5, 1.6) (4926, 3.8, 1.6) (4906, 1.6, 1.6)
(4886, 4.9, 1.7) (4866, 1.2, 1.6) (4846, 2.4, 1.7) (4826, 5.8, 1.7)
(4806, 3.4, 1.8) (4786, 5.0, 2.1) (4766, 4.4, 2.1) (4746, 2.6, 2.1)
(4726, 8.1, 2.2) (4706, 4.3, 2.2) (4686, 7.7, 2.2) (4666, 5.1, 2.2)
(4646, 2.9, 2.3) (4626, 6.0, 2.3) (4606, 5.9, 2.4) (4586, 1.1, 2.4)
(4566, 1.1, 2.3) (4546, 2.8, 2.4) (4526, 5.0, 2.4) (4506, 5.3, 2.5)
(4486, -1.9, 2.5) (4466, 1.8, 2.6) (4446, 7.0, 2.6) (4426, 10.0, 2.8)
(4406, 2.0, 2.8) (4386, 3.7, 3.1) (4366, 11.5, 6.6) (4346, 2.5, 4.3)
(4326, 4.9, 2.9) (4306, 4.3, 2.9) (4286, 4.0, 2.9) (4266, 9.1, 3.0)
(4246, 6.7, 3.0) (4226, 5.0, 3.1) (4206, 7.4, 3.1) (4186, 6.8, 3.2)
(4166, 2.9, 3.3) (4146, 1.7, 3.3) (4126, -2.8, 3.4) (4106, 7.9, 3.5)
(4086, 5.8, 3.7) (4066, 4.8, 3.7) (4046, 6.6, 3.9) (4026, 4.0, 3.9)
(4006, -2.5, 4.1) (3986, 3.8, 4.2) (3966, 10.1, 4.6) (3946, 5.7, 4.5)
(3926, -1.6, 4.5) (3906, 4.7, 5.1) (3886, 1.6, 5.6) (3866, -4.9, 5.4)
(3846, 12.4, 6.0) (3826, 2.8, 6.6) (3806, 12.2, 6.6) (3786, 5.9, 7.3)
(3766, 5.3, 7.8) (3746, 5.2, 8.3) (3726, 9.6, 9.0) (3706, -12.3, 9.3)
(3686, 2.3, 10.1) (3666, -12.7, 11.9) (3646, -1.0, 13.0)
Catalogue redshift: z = 0.386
